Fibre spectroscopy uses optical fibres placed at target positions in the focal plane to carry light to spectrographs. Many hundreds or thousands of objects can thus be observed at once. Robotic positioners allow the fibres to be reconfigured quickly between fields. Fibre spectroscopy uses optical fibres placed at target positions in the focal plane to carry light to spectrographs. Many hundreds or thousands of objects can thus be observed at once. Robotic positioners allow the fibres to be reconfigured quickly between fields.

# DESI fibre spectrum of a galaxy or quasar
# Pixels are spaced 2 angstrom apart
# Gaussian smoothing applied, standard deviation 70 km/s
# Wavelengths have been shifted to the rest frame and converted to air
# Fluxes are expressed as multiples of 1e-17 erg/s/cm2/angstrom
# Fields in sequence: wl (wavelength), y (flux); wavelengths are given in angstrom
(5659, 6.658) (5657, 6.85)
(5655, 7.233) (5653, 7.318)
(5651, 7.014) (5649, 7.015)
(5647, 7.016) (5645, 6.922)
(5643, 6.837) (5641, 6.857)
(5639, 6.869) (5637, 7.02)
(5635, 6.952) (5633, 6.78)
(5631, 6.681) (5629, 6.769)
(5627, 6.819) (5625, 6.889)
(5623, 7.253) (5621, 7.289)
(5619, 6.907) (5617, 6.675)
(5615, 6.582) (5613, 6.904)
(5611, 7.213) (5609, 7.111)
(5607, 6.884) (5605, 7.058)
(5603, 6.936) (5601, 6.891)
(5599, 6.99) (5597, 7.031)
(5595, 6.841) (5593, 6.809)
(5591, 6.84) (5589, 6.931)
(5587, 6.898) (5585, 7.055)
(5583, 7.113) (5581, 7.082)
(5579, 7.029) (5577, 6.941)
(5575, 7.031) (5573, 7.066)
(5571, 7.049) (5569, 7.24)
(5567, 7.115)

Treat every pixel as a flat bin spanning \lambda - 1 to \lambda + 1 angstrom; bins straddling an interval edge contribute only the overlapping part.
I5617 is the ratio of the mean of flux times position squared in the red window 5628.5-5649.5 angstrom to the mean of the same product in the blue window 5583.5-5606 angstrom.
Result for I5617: 1.0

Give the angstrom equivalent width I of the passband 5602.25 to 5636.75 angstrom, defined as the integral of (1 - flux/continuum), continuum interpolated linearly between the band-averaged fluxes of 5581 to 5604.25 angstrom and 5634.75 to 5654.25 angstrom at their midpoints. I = 0.2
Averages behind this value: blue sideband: 6.95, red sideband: 6.99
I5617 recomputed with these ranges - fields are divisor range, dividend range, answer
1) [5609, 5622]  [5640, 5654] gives 1.02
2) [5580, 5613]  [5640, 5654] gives 1.02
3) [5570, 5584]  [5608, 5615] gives 1.01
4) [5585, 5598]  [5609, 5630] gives 1.02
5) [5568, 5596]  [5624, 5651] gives 1.00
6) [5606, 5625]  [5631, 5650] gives 1.00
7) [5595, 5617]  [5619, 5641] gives 1.01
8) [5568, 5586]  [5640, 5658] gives 1.02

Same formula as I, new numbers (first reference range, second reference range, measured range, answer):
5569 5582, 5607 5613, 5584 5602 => 0.4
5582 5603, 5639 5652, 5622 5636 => 0.1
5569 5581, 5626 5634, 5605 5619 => -0.1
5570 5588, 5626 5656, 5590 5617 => 0.3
